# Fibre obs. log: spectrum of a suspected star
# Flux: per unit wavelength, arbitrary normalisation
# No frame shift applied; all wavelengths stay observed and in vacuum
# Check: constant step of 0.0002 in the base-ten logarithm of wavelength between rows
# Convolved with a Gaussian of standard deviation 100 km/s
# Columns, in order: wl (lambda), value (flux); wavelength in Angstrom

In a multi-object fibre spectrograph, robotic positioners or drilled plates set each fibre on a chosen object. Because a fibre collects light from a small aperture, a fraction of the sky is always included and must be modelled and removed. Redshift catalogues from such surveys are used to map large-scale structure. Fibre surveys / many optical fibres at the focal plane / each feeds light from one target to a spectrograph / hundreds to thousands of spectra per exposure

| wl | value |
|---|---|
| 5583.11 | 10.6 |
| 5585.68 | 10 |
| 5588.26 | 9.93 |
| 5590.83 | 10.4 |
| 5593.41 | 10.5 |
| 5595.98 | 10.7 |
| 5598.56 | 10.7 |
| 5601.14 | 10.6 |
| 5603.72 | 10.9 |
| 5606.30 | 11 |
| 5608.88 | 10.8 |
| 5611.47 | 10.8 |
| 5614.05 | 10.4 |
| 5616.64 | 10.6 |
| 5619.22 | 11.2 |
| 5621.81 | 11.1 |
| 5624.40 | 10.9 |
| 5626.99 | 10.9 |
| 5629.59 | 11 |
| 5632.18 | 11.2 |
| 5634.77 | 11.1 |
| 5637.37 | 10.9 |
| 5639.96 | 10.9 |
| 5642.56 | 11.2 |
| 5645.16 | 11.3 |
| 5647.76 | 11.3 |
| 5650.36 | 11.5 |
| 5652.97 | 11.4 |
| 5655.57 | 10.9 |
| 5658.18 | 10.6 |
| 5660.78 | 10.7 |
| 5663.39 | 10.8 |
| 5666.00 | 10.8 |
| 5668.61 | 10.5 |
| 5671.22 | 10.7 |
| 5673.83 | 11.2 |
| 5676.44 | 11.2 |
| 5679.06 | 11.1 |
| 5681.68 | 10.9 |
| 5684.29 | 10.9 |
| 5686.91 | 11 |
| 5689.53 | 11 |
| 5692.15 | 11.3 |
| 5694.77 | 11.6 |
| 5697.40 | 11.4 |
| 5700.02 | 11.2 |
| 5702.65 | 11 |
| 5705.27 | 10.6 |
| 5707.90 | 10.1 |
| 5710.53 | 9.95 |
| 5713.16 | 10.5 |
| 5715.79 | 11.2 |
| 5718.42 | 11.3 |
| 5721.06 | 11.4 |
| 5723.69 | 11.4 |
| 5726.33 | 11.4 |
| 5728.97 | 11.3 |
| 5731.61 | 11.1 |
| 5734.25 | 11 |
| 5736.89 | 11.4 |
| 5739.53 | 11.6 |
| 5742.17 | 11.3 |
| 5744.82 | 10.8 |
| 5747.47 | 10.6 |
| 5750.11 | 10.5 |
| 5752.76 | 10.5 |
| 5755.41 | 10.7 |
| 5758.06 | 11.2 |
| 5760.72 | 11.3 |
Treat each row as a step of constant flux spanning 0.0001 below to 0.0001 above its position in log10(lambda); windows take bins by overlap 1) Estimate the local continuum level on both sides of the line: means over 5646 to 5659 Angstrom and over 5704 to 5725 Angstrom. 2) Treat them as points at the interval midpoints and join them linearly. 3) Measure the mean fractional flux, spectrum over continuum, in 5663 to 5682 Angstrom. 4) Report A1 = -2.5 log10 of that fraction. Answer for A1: 0.01 mag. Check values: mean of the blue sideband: 11.2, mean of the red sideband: 10.8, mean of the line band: 10.9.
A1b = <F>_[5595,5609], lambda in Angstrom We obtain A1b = 10.8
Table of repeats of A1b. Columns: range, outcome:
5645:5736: 11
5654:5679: 10.8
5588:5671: 10.9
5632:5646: 11.1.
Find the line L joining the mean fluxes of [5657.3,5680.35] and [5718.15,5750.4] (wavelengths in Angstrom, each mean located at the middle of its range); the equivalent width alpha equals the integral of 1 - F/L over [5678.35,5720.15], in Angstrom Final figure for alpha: 0.2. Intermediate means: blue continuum 10.9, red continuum 11.2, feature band 10.9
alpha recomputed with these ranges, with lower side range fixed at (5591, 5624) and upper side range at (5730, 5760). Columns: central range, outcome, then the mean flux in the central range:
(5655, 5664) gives 0.1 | 10.7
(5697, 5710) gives 0.2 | 10.8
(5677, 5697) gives -0.4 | 11.1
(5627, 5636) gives -0.2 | 11.1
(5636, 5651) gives -0.5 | 11.2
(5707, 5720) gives 0.3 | 10.6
